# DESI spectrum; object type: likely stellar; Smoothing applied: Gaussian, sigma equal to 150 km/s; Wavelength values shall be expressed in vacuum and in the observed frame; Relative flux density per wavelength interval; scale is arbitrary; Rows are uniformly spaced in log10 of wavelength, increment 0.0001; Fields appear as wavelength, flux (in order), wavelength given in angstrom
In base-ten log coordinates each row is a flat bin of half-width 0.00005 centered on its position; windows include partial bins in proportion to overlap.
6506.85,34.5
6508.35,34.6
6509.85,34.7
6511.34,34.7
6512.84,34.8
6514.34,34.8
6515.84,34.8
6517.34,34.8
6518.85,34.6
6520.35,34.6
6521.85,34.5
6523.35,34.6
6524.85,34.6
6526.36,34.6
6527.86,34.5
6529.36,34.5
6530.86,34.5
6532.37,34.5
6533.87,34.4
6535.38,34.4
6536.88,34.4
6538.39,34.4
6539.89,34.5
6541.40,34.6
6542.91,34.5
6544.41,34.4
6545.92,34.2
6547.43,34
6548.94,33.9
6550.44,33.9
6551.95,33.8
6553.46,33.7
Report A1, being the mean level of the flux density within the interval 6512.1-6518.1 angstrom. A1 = 34.7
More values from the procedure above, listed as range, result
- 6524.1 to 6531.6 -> 34.6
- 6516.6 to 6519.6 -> 34.6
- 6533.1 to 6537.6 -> 34.4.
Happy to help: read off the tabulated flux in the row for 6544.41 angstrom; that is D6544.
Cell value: 34.4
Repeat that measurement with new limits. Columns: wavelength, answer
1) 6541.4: 34.6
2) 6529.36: 34.5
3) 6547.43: 34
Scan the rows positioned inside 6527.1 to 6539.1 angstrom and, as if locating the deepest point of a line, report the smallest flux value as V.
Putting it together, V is 34.4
